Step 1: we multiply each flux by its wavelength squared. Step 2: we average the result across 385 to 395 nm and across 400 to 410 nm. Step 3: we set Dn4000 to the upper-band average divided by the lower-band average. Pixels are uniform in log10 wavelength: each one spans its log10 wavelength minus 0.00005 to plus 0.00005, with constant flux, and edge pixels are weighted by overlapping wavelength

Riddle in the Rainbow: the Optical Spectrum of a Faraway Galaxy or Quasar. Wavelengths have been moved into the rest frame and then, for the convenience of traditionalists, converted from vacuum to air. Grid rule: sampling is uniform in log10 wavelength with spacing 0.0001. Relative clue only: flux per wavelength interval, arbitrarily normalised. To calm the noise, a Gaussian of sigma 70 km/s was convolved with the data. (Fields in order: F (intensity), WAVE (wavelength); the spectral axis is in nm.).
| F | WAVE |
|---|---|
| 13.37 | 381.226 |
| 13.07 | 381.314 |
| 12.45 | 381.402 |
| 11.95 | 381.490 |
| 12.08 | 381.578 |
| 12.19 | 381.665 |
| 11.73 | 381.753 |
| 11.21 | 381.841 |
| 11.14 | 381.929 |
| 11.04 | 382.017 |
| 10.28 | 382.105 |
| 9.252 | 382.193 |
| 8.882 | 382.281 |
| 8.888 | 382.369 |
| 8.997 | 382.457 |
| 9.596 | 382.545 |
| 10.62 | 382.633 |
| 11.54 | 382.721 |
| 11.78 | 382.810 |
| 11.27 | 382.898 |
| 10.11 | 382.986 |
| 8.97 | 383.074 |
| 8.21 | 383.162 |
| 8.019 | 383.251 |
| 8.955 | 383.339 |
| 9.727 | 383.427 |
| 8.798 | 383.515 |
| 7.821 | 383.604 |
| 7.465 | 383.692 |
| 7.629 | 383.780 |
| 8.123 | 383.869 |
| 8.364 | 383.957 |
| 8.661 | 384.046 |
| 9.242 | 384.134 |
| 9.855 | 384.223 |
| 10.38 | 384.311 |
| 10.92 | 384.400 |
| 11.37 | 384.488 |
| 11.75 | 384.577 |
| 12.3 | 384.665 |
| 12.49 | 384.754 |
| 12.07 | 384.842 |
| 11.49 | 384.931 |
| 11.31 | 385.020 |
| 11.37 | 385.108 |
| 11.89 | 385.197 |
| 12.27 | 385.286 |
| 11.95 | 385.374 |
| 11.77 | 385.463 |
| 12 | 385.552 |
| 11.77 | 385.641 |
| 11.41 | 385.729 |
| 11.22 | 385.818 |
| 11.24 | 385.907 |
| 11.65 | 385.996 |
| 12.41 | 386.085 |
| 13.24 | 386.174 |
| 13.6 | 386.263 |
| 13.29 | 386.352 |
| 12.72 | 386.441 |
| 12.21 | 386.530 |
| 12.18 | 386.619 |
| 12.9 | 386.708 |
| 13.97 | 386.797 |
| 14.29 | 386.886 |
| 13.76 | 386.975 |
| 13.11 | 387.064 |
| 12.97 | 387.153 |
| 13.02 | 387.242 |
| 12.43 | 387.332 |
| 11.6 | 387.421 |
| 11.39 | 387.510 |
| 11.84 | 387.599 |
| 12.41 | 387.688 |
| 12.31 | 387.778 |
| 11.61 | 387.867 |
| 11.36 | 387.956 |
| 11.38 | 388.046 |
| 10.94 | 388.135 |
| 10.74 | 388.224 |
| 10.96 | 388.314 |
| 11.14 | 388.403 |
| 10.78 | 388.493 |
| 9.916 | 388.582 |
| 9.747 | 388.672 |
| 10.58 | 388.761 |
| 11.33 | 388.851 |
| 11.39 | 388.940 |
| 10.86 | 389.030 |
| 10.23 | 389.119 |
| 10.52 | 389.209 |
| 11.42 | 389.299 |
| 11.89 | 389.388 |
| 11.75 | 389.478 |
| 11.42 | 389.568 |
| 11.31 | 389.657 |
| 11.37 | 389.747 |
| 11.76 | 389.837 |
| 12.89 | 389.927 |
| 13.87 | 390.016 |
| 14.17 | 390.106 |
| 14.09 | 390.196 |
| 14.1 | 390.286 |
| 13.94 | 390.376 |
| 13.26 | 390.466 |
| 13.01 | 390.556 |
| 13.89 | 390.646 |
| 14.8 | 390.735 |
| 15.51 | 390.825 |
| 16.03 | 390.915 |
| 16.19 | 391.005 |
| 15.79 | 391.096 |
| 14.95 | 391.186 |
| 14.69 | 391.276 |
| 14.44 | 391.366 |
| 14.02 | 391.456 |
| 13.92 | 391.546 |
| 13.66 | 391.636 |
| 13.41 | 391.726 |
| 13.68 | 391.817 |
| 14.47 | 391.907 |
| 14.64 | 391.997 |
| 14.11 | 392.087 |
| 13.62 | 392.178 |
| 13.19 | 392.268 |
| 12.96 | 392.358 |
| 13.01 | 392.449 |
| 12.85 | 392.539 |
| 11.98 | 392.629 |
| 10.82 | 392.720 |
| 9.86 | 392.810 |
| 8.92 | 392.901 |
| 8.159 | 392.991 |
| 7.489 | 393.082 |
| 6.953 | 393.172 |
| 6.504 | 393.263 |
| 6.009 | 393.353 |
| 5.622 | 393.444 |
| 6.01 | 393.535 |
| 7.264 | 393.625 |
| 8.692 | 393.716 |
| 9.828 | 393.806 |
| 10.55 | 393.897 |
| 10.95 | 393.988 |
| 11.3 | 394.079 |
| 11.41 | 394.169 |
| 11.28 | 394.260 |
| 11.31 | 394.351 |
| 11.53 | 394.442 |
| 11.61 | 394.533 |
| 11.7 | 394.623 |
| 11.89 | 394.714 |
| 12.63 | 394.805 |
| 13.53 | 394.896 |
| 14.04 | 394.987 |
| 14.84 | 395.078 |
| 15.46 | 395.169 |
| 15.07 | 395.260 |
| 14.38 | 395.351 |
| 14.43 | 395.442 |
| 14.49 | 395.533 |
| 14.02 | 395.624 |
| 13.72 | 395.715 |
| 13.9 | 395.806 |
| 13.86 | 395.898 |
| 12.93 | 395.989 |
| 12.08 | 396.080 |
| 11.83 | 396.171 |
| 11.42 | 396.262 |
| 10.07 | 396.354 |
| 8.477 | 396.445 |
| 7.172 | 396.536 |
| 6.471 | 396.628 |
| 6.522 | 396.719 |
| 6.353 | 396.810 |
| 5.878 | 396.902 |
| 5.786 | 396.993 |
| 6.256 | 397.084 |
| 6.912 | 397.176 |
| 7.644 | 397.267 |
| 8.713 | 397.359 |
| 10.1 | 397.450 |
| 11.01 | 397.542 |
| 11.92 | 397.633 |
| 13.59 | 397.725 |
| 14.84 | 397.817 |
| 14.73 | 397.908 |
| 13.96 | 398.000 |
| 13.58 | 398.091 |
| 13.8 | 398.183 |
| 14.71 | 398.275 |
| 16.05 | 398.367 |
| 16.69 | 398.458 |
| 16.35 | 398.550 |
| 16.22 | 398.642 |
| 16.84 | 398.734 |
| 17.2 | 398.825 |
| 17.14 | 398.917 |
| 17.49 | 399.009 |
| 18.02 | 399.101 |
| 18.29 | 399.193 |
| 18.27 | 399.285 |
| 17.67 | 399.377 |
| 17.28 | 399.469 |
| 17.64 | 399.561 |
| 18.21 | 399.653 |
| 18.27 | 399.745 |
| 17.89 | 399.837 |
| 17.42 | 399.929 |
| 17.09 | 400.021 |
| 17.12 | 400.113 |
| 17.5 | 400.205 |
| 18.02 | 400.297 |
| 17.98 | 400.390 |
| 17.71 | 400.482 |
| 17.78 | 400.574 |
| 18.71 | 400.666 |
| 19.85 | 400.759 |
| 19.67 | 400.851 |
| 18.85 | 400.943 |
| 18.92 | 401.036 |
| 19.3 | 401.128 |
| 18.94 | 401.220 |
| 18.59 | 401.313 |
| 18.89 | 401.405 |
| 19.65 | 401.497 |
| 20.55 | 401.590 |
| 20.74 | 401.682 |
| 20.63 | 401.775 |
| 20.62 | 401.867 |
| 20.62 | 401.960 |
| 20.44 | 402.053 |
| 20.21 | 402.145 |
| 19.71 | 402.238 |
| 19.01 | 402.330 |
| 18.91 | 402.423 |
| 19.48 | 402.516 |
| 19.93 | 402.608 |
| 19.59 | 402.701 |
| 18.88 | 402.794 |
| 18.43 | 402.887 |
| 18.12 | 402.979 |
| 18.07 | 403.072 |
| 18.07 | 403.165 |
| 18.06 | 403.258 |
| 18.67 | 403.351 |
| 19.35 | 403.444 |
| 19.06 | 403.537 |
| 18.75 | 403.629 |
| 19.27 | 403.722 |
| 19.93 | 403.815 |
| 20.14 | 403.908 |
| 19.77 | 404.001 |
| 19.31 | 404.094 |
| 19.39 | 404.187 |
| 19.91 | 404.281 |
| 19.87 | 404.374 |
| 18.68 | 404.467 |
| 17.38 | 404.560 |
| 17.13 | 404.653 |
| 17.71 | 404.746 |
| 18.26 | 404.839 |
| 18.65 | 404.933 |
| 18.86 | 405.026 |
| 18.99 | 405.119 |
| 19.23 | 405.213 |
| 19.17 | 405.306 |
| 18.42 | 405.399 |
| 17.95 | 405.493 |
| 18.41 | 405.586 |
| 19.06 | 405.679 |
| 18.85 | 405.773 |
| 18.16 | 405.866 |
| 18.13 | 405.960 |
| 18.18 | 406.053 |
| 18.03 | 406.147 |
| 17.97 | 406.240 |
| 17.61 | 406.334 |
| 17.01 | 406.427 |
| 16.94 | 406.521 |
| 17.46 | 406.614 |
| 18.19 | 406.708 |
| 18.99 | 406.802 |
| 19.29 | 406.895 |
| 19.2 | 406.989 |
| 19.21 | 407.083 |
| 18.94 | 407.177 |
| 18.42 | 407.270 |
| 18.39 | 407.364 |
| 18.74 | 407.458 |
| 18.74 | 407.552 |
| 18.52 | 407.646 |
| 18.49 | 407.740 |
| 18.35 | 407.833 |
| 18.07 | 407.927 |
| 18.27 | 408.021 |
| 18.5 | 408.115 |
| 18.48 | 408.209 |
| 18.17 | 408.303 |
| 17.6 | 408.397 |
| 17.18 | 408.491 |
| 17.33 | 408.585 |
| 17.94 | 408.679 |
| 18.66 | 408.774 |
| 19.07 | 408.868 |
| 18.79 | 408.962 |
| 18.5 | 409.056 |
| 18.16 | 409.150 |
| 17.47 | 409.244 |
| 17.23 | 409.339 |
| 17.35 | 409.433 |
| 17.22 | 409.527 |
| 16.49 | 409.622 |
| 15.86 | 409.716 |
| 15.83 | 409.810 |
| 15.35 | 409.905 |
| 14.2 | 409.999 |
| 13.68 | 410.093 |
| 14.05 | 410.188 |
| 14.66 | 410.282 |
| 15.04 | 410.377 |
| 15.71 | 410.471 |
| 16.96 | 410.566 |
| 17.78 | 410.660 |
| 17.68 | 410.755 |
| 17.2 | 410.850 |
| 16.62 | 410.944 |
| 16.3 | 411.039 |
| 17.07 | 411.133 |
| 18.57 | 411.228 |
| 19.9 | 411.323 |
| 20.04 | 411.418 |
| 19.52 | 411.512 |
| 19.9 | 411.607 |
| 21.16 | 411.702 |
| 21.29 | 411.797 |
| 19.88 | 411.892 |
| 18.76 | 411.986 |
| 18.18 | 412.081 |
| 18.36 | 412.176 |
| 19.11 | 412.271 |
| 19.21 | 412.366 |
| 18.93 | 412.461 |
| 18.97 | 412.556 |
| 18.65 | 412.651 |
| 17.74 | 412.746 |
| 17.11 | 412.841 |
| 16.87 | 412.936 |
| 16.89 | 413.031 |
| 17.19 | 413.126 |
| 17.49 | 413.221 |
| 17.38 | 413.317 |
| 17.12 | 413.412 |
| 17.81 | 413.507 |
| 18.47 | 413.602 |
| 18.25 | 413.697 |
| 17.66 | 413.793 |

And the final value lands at 1.7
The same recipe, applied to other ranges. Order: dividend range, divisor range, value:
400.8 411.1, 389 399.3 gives 1.58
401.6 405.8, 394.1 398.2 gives 1.73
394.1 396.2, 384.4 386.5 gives 1.15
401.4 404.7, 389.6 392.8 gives 1.50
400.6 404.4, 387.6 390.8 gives 1.73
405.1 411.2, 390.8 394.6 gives 1.64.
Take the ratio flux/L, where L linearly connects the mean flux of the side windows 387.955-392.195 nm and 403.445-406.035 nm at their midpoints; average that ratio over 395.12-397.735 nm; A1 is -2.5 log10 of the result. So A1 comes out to 0.39 mag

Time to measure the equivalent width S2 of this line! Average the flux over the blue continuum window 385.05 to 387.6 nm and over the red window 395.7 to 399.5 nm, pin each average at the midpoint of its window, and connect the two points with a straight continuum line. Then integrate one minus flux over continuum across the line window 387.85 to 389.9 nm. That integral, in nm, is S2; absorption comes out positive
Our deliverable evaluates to 0.23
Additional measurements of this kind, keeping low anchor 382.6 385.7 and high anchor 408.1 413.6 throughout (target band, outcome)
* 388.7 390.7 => -0.06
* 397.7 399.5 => -0.23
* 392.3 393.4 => 0.26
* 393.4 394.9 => 0.32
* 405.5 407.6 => -0.24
